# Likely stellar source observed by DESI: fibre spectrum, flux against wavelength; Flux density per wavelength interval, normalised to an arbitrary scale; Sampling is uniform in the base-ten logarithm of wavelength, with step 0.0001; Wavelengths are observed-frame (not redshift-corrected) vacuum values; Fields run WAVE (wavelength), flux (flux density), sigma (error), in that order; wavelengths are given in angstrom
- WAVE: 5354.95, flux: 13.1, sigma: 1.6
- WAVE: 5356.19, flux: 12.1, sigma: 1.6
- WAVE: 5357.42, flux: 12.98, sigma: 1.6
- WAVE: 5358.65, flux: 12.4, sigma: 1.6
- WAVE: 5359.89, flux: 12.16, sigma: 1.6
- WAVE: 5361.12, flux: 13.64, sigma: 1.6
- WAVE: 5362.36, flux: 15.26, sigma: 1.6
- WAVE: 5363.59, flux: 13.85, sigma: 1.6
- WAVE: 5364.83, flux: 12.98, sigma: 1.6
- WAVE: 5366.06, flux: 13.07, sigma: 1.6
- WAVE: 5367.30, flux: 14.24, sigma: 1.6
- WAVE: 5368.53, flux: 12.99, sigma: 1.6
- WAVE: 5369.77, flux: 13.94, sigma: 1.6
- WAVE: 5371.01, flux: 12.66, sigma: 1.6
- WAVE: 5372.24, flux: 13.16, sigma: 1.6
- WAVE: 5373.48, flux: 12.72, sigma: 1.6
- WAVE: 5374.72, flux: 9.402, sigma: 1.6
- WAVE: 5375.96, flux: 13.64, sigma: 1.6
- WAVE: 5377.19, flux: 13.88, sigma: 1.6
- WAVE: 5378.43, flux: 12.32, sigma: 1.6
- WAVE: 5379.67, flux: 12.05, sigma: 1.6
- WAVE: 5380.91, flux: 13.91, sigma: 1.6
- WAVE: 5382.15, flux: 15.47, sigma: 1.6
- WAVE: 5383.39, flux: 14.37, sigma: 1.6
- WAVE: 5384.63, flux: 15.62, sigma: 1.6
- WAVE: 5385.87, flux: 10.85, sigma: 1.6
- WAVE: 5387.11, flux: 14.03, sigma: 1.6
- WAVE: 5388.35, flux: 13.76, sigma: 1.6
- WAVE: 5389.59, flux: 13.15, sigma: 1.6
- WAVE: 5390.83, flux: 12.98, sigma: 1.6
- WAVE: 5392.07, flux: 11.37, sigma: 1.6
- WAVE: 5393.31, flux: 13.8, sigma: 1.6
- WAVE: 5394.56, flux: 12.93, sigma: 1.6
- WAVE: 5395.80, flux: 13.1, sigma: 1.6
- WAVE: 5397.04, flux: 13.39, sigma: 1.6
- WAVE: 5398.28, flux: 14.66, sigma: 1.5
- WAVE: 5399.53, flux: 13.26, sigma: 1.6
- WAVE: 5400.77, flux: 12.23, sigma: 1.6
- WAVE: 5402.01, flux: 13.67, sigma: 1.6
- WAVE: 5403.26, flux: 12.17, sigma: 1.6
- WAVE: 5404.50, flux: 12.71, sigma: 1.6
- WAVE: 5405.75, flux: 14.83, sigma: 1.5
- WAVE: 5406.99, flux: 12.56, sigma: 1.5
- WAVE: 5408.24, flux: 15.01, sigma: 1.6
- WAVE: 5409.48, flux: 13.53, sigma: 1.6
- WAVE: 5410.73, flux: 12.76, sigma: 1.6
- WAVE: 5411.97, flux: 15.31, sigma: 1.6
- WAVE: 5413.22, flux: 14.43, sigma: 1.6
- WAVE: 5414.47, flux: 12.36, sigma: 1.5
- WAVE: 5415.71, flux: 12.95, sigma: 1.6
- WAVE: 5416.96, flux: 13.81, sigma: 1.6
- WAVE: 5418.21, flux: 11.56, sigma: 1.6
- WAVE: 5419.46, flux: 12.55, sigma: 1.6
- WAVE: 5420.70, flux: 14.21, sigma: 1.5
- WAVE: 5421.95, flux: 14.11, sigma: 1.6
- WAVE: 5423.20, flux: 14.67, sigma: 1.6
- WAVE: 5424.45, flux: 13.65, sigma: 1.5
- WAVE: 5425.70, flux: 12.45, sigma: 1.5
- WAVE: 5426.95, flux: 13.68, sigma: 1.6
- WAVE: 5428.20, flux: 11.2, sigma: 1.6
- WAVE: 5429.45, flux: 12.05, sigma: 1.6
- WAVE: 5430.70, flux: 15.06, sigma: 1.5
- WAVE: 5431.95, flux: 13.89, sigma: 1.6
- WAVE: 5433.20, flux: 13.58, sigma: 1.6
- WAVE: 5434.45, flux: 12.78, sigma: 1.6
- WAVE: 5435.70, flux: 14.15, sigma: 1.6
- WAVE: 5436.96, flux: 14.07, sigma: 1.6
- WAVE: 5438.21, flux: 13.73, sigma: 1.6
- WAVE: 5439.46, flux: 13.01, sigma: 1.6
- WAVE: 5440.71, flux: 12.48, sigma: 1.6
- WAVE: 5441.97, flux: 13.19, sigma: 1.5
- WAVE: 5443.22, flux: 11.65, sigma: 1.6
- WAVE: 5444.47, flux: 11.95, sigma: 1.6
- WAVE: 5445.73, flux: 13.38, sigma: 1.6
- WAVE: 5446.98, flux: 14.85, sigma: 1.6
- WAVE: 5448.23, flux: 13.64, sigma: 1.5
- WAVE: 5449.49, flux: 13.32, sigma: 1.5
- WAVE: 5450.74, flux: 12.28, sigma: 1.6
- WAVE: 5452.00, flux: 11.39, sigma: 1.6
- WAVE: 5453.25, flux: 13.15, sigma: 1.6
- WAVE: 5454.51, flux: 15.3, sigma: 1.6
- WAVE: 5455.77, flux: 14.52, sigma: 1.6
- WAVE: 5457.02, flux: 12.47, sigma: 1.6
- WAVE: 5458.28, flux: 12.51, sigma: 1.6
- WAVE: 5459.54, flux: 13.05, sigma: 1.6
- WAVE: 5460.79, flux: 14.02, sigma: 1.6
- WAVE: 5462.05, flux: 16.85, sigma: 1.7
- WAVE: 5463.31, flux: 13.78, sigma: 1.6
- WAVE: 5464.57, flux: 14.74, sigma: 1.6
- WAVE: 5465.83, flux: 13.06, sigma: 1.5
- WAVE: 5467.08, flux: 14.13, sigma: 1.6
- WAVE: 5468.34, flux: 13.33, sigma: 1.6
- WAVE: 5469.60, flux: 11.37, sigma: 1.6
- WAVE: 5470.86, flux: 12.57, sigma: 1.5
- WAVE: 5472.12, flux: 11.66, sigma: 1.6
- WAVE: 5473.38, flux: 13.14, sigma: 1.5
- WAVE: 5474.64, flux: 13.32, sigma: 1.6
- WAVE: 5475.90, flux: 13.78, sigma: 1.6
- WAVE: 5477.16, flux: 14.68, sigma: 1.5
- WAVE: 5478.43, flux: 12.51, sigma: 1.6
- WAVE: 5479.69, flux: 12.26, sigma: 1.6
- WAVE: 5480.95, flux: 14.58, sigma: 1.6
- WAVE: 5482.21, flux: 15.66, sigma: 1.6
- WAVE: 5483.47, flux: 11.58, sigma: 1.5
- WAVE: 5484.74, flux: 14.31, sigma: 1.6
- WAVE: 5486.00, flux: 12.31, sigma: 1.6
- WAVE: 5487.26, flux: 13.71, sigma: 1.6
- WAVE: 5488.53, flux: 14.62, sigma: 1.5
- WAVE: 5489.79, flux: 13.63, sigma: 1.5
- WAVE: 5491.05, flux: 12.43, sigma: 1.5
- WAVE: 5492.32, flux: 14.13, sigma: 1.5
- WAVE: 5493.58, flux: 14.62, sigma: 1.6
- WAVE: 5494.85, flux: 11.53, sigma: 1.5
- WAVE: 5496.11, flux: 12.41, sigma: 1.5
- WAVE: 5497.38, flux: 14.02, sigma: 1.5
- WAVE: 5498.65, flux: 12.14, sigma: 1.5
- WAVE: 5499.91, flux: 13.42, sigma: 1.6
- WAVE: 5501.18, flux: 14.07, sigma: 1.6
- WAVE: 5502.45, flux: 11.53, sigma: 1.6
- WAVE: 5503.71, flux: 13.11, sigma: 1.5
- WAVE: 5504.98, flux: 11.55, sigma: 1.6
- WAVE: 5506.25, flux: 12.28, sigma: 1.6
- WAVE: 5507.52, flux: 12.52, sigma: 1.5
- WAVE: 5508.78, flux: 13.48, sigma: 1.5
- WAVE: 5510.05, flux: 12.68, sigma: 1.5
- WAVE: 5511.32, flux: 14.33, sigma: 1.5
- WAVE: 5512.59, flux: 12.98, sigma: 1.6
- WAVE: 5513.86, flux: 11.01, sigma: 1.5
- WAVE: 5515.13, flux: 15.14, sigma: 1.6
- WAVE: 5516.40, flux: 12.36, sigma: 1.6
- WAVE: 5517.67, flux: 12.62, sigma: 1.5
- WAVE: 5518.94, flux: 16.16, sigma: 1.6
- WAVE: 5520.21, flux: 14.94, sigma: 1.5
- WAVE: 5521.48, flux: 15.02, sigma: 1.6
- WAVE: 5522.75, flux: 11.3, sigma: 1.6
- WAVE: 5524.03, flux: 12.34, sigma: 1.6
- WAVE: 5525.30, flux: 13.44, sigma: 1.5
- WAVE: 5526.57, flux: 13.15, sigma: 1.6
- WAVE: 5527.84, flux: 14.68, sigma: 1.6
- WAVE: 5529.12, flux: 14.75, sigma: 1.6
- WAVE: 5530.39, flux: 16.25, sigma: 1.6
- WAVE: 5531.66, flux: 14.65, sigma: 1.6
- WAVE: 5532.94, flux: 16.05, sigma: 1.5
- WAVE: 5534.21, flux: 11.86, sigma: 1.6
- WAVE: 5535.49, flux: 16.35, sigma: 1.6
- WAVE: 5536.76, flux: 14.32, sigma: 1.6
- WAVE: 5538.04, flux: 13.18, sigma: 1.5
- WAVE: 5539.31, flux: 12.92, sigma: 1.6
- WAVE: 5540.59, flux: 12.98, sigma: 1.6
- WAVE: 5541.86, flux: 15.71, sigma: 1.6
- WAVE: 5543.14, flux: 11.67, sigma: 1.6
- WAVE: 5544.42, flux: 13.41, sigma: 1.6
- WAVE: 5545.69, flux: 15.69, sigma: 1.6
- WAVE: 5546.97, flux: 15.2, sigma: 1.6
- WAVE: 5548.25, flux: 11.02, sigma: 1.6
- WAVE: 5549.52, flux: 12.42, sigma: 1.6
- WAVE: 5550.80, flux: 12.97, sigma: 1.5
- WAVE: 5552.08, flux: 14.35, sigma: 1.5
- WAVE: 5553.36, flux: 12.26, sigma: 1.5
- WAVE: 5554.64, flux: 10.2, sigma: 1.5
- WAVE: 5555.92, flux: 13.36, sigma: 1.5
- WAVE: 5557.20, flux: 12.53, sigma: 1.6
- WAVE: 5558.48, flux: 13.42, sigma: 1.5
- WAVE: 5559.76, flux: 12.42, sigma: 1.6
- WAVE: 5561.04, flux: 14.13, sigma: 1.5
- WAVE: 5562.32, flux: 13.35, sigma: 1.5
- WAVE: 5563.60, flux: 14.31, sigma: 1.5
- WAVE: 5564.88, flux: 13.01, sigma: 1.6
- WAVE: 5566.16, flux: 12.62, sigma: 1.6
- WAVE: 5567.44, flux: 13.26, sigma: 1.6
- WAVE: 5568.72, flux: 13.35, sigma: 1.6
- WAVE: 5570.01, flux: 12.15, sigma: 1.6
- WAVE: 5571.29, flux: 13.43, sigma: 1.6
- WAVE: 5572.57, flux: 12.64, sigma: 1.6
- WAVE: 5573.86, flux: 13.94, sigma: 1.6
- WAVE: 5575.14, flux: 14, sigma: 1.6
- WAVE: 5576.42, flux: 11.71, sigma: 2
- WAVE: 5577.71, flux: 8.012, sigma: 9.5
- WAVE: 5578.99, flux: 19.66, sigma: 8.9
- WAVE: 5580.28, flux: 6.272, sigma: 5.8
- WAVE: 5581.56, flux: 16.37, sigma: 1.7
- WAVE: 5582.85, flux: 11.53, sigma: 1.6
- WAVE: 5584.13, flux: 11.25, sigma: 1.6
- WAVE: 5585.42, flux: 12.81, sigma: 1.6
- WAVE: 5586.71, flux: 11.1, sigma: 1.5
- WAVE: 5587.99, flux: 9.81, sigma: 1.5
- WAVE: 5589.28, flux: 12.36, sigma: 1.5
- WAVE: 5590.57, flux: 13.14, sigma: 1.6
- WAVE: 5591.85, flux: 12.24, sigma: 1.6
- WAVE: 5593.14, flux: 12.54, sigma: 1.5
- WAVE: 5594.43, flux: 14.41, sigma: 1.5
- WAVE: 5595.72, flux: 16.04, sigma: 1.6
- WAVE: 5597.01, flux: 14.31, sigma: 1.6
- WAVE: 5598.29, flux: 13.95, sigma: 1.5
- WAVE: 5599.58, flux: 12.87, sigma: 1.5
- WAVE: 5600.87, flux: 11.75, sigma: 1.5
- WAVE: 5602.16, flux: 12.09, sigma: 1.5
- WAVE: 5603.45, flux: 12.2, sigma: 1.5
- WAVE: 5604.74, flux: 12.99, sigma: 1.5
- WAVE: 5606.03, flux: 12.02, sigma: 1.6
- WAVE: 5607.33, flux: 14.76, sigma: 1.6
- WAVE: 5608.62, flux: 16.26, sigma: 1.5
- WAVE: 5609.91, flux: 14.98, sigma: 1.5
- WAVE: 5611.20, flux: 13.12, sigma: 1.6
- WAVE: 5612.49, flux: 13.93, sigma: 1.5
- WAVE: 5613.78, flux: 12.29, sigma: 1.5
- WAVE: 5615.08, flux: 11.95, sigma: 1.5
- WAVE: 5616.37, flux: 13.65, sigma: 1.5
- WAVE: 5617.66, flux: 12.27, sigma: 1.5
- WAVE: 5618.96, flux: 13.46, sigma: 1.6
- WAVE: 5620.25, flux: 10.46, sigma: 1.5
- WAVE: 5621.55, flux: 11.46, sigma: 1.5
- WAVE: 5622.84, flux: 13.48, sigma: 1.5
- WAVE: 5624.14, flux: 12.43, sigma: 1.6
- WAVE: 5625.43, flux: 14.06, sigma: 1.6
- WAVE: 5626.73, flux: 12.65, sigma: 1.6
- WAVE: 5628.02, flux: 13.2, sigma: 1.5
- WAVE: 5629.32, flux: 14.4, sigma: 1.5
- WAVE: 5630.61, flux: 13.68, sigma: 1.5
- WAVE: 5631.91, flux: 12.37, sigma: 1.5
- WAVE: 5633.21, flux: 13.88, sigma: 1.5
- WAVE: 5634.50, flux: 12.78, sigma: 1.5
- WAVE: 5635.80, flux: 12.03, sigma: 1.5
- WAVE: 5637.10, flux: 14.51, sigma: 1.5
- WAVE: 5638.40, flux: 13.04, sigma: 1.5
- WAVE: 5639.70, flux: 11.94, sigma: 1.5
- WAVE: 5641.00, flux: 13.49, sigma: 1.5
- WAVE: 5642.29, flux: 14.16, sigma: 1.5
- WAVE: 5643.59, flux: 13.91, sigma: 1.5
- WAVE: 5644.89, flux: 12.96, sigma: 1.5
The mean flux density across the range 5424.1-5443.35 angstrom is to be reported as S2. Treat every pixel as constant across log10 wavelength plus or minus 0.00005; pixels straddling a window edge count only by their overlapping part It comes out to 13.2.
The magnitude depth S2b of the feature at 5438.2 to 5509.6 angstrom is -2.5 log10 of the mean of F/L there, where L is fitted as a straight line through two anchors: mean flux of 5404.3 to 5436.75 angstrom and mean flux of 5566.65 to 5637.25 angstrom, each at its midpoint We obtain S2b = 0.01 mag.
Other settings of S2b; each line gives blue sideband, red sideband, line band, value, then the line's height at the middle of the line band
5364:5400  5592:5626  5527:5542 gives -0.09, 13.2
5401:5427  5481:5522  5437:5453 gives 0.04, 13.4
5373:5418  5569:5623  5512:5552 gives -0.06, 13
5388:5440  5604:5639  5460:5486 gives -0.02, 13.3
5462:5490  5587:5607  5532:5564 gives -0.03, 13.1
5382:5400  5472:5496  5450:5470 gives -0.01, 13.4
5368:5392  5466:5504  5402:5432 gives -0.02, 13.2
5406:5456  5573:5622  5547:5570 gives 0.00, 13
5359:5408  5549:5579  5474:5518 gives -0.01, 13.1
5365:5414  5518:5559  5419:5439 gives -0.01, 13.4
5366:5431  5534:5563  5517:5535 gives -0.06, 13.3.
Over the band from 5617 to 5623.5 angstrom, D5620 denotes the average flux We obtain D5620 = 12.2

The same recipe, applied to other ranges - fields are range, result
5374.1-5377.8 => 12.3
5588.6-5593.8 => 12.6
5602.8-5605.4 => 12.6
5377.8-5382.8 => 13.4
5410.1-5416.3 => 13.6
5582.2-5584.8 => 11.4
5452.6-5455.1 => 14.2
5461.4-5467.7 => 14.5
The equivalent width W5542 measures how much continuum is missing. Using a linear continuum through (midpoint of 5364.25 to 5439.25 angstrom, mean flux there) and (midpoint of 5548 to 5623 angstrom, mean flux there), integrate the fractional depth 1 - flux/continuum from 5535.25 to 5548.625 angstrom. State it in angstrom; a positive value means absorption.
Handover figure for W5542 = -0.89 angstrom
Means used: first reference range 13.3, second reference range 12.9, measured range 13.8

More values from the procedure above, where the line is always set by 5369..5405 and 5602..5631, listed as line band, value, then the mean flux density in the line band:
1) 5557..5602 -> 0.9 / 12.9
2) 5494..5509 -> 0.5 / 12.7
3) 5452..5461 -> -0.2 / 13.4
